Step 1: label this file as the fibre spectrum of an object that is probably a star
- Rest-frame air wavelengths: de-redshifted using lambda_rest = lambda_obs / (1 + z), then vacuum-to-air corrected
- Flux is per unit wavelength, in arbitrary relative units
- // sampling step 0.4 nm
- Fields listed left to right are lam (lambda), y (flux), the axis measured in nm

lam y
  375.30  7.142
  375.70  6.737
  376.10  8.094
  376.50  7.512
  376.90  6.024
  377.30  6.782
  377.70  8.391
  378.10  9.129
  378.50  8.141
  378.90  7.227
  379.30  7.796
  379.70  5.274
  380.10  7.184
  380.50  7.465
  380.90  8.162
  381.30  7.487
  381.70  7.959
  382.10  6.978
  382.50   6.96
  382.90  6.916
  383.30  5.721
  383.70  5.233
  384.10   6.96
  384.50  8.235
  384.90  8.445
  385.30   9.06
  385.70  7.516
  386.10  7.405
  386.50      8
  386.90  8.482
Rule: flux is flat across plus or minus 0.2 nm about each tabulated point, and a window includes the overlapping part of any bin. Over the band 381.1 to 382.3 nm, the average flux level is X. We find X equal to 7.47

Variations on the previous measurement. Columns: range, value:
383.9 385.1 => 7.88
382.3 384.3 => 6.36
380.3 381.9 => 7.77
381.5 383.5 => 6.91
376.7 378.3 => 7.58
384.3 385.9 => 8.31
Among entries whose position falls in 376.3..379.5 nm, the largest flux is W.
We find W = 9.129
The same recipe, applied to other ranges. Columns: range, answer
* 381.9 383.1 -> 6.978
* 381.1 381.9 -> 7.959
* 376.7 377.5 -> 6.782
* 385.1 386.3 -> 9.06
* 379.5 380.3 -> 7.184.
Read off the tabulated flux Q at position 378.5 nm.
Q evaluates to 8.141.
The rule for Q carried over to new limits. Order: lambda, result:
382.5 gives 6.96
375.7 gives 6.737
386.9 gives 8.482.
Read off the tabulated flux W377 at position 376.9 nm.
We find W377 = 6.024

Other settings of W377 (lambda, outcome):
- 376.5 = 7.512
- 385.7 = 7.516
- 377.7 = 8.391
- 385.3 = 9.06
